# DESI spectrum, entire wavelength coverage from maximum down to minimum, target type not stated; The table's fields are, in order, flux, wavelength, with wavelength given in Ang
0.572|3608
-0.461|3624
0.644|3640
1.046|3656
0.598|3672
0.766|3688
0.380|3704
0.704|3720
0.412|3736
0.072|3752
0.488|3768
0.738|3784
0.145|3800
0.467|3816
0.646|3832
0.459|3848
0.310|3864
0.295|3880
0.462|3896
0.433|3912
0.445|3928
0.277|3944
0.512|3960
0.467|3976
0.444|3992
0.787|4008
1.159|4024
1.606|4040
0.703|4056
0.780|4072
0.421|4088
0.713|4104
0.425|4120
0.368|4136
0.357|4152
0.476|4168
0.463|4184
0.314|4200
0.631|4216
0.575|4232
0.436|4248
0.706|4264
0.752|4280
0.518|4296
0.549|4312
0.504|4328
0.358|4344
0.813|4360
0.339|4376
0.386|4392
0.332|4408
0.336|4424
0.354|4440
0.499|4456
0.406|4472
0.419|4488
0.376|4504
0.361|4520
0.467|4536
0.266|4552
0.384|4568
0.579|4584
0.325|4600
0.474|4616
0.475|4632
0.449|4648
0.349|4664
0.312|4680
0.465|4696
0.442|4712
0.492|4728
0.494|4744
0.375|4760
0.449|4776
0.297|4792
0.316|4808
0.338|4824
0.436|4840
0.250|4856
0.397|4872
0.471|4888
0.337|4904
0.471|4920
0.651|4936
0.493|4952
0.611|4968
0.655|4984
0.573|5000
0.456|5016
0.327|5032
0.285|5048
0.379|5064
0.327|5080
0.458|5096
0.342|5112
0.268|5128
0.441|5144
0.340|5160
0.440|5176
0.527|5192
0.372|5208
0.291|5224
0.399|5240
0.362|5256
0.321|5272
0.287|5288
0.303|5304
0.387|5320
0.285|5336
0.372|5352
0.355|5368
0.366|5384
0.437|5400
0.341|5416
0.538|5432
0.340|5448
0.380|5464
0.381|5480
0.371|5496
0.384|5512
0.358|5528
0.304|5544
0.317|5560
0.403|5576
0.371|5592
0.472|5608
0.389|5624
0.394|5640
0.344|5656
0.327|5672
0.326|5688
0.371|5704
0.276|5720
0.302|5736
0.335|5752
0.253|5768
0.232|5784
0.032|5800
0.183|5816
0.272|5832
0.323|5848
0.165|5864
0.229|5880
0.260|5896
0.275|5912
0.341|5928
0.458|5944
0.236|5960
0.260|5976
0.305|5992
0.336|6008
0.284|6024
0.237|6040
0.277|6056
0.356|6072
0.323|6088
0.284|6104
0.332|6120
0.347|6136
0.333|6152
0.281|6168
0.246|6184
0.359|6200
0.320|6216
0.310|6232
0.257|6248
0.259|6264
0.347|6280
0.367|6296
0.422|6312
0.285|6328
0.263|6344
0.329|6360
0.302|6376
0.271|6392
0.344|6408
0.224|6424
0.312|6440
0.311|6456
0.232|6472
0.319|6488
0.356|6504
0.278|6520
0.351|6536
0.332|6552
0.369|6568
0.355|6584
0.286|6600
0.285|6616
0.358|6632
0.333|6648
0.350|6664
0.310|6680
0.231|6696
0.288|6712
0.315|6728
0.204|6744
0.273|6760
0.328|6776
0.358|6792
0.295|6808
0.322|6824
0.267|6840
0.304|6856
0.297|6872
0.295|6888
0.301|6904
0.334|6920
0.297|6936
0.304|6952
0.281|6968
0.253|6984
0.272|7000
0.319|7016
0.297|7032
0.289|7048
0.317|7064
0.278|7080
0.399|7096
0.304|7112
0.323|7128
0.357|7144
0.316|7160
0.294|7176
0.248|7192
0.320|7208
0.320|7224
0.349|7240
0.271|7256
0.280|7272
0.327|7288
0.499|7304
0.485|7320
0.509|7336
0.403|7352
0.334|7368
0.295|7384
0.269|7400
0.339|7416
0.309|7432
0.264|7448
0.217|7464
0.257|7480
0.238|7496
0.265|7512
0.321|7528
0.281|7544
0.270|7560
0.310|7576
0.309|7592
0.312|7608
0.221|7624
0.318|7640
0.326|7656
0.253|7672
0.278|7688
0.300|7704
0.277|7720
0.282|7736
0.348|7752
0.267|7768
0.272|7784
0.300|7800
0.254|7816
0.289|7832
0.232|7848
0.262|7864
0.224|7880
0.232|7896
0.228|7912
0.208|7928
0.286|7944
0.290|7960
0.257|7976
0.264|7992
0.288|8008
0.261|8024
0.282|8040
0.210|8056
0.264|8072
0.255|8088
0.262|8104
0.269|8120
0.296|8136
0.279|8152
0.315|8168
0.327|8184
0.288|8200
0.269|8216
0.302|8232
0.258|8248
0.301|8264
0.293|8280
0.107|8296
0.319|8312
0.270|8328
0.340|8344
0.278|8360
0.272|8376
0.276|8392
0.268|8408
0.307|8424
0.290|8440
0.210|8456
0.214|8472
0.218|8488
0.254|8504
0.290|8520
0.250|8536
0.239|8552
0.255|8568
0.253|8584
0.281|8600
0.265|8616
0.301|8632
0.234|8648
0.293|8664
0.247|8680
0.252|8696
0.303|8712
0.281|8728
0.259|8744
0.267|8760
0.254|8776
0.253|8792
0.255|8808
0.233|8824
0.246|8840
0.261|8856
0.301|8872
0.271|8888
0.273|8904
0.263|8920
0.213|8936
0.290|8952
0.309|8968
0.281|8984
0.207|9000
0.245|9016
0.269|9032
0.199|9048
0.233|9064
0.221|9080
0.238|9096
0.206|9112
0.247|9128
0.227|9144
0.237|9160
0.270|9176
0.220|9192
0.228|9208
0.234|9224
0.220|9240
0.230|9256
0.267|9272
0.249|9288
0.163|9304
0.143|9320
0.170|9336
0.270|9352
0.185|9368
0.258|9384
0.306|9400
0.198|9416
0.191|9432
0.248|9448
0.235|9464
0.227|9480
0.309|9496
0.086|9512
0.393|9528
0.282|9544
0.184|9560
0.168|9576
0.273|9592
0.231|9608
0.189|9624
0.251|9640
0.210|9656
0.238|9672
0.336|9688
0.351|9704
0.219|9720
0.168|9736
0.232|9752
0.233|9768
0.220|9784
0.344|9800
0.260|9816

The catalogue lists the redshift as 1.61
